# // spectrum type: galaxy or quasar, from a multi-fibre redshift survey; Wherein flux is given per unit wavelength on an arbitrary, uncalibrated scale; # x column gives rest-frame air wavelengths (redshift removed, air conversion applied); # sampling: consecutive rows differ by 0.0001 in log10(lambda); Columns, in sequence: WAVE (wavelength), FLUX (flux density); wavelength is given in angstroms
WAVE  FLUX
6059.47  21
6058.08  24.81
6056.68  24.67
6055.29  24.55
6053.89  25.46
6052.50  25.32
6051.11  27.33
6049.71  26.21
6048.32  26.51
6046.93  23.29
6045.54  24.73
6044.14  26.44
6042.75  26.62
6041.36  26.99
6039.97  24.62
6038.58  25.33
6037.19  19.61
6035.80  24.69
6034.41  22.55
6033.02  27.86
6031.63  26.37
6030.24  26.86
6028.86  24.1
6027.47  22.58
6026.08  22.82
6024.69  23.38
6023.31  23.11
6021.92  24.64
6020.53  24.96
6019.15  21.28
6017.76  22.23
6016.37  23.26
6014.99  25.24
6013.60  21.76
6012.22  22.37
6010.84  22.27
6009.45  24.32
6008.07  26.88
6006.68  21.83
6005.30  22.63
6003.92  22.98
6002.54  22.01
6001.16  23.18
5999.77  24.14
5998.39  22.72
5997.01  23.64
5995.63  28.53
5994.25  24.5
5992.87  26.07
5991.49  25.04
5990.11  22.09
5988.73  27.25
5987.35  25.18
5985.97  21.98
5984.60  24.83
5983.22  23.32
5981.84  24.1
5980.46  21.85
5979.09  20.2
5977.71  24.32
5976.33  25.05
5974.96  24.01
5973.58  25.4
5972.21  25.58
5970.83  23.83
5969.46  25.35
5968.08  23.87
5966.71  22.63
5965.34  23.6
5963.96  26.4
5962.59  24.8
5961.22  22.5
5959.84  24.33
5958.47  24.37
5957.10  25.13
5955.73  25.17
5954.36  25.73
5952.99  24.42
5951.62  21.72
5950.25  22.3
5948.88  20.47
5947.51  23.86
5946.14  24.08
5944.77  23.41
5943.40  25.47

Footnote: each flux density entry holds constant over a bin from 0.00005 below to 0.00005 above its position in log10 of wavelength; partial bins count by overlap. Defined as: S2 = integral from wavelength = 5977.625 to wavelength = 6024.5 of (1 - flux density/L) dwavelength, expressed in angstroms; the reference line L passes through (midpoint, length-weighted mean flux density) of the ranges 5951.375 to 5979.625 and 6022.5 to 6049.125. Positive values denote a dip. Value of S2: 1.56 angstroms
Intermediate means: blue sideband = 24.3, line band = 23.7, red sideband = 24.7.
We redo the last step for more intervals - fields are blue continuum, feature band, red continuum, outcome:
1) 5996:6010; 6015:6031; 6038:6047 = 0.6 angstroms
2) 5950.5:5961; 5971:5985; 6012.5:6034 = 0.2 angstroms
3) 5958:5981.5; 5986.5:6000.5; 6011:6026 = -0.8 angstroms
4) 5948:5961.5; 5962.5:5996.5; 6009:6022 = -1.4 angstroms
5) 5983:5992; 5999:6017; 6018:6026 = 0.3 angstroms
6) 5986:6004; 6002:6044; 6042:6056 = 1.9 angstroms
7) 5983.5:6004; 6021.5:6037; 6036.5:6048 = 0.2 angstroms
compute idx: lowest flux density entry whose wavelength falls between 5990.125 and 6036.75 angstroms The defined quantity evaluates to 21.28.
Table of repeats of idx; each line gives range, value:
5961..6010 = 20.2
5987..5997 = 22.09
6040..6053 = 23.29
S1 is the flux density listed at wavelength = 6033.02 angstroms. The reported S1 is 27.86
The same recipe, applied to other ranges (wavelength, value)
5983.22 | 23.32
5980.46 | 21.85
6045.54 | 24.73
